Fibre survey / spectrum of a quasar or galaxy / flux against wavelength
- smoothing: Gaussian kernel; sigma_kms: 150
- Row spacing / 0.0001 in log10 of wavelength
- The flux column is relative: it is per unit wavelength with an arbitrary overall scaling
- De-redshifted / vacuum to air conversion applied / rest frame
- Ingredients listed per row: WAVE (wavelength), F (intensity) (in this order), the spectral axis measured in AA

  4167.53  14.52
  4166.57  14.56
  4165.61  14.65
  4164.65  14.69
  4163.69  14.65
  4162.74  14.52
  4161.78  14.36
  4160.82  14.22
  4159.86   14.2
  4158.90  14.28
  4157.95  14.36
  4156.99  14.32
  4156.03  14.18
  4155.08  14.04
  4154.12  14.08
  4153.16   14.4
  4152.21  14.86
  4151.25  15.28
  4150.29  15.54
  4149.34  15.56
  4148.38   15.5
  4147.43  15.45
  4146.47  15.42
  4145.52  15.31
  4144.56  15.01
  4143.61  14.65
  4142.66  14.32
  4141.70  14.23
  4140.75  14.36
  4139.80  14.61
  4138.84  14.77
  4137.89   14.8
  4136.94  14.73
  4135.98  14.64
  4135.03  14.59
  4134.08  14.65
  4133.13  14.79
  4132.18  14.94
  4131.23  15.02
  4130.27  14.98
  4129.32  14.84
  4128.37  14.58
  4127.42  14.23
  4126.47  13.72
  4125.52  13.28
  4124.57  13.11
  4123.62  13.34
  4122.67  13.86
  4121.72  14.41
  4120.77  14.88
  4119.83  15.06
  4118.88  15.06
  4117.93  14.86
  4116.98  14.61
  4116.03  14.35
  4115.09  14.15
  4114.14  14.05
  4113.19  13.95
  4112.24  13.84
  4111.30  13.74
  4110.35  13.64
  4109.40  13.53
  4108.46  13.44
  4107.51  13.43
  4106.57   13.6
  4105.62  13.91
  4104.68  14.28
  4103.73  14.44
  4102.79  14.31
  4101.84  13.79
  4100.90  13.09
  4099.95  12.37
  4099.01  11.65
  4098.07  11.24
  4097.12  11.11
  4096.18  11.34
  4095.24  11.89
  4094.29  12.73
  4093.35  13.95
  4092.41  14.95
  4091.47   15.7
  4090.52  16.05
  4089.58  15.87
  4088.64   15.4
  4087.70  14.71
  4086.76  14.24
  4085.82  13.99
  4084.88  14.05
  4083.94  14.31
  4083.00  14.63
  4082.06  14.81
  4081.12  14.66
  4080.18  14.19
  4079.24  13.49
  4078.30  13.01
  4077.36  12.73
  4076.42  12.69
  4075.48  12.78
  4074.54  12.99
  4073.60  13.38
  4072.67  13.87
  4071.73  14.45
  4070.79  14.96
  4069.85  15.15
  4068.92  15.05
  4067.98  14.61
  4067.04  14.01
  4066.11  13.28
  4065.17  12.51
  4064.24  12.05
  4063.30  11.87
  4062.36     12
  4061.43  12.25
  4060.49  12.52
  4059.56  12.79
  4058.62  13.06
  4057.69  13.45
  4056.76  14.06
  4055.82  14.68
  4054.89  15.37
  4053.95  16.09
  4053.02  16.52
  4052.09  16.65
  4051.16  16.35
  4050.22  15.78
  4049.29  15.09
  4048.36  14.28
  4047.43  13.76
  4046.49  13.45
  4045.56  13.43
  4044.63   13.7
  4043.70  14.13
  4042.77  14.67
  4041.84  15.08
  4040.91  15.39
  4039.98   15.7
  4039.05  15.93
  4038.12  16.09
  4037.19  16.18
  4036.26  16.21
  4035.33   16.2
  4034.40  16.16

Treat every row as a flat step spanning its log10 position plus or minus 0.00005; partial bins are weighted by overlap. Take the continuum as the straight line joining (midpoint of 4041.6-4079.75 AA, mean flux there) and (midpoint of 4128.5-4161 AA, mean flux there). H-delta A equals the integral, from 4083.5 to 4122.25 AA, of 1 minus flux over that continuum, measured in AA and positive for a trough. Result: 1.19 AA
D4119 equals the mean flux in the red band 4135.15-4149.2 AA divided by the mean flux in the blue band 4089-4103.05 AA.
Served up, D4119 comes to 1.1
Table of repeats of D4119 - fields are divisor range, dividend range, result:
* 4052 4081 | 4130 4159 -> 1.08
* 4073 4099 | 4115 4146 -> 1.06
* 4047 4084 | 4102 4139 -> 1.02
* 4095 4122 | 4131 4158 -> 1.09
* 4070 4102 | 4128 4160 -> 1.08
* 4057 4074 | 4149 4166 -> 1.09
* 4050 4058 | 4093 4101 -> 0.78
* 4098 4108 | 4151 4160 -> 1.08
